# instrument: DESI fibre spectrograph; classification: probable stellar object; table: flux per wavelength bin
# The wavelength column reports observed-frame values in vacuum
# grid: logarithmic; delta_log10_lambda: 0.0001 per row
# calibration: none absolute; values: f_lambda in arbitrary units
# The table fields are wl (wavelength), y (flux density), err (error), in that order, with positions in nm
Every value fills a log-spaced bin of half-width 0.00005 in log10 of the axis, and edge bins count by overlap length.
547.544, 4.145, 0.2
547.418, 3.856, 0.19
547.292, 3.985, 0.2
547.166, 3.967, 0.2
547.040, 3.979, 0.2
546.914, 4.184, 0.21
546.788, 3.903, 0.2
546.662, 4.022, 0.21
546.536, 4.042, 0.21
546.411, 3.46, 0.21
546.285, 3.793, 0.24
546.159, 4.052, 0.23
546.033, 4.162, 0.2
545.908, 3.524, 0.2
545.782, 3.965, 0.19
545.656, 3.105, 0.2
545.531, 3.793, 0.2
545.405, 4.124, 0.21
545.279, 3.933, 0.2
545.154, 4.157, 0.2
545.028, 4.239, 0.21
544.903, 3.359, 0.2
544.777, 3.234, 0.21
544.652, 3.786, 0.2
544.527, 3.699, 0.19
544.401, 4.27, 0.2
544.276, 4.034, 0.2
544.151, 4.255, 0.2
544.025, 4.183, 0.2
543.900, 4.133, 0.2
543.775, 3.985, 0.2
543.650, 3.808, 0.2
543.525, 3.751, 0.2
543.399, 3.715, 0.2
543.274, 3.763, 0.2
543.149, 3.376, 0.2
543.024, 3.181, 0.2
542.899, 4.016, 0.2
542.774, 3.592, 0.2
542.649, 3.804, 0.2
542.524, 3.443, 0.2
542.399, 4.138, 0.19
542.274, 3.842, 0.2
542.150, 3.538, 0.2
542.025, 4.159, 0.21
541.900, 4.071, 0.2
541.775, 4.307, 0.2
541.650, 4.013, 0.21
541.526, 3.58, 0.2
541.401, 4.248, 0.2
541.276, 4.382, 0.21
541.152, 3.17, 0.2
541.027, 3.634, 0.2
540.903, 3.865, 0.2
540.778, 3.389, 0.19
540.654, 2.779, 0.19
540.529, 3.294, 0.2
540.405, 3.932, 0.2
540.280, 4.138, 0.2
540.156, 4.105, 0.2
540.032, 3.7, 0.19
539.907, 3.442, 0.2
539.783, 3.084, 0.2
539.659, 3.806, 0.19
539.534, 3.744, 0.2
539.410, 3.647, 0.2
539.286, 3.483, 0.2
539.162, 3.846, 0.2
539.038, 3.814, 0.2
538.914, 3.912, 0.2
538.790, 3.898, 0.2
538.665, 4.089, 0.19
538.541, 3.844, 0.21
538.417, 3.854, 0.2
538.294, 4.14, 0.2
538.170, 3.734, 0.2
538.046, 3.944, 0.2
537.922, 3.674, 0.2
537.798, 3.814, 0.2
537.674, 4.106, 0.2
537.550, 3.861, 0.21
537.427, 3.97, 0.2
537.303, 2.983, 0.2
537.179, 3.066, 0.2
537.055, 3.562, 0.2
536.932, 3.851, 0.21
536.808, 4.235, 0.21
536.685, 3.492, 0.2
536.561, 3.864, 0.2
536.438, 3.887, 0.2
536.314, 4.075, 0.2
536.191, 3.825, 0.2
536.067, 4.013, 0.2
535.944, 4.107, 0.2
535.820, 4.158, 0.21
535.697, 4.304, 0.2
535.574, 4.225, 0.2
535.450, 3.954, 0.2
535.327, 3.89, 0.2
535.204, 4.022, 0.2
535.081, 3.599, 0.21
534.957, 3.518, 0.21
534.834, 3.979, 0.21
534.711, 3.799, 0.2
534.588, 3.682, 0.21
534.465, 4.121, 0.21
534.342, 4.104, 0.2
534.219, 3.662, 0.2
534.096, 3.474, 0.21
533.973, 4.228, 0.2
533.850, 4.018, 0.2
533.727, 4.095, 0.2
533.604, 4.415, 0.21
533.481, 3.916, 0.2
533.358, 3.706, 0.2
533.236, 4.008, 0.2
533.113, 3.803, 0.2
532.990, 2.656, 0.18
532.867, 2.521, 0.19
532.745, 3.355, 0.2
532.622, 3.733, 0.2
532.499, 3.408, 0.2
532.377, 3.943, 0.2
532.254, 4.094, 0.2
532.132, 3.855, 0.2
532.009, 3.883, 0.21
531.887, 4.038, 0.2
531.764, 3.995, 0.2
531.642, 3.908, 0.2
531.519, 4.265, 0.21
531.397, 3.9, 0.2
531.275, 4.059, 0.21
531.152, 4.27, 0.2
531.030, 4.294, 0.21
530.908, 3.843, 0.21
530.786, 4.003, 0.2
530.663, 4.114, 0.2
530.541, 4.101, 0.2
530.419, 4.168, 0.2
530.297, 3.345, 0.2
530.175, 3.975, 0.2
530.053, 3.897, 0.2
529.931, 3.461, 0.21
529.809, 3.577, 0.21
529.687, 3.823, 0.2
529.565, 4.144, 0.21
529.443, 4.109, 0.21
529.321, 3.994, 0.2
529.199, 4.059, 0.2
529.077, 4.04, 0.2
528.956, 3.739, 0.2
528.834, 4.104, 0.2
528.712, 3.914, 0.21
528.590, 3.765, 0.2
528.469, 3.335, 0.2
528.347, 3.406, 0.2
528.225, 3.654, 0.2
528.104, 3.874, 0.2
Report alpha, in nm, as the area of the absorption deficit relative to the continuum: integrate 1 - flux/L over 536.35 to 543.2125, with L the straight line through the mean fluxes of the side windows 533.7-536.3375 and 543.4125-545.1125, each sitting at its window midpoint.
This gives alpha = 0.29 nm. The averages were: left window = 3.94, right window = 3.9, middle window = 3.75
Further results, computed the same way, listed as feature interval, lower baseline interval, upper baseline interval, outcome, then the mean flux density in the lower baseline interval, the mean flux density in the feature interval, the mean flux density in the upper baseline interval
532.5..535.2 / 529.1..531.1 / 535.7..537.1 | 0.14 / 3.94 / 3.73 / 3.94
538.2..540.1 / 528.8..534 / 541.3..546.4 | 0.05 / 3.88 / 3.75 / 3.85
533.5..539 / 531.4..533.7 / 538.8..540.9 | -0.28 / 3.76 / 3.89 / 3.65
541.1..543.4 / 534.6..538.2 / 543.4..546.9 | 0.03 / 3.84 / 3.81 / 3.88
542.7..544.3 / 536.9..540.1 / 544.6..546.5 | -0.02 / 3.73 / 3.82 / 3.78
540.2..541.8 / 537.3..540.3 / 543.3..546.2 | 0.04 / 3.8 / 3.74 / 3.88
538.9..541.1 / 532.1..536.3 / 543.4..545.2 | 0.14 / 3.83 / 3.64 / 3.91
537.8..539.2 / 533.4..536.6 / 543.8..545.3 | 0.02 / 3.96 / 3.88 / 3.94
